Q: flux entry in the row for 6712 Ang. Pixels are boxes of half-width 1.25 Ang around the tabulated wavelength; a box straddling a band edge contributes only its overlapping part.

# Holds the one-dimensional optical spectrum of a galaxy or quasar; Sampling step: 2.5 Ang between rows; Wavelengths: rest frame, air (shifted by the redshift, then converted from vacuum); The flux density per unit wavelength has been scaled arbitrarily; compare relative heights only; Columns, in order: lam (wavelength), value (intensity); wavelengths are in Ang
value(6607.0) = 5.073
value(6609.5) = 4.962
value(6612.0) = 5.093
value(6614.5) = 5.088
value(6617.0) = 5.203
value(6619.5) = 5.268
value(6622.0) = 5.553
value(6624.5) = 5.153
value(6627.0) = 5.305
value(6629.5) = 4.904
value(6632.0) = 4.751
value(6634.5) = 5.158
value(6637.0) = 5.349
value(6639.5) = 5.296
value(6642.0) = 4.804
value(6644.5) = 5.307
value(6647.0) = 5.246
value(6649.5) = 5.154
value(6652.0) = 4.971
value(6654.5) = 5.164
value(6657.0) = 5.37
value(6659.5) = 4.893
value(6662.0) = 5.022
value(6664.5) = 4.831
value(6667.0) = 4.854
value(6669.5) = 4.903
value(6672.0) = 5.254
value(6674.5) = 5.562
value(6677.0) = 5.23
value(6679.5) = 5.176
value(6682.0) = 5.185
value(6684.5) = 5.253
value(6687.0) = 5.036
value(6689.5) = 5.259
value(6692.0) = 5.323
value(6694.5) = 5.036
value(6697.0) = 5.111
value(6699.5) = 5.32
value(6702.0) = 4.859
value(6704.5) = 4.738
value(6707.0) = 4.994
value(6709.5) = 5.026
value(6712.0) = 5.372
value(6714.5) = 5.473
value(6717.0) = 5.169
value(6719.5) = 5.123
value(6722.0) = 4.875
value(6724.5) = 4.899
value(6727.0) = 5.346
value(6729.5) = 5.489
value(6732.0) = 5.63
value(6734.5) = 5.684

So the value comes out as 5.372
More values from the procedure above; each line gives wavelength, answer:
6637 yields 5.349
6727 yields 5.346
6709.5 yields 5.026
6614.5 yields 5.088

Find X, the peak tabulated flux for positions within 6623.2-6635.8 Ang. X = 5.305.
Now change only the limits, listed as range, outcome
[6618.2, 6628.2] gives 5.553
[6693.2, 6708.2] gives 5.32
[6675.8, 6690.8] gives 5.259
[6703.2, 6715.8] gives 5.473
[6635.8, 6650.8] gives 5.349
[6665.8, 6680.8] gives 5.562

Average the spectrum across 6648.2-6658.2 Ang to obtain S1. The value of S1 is 5.16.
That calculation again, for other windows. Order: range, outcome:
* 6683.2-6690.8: 5.18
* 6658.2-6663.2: 4.96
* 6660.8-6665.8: 4.92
